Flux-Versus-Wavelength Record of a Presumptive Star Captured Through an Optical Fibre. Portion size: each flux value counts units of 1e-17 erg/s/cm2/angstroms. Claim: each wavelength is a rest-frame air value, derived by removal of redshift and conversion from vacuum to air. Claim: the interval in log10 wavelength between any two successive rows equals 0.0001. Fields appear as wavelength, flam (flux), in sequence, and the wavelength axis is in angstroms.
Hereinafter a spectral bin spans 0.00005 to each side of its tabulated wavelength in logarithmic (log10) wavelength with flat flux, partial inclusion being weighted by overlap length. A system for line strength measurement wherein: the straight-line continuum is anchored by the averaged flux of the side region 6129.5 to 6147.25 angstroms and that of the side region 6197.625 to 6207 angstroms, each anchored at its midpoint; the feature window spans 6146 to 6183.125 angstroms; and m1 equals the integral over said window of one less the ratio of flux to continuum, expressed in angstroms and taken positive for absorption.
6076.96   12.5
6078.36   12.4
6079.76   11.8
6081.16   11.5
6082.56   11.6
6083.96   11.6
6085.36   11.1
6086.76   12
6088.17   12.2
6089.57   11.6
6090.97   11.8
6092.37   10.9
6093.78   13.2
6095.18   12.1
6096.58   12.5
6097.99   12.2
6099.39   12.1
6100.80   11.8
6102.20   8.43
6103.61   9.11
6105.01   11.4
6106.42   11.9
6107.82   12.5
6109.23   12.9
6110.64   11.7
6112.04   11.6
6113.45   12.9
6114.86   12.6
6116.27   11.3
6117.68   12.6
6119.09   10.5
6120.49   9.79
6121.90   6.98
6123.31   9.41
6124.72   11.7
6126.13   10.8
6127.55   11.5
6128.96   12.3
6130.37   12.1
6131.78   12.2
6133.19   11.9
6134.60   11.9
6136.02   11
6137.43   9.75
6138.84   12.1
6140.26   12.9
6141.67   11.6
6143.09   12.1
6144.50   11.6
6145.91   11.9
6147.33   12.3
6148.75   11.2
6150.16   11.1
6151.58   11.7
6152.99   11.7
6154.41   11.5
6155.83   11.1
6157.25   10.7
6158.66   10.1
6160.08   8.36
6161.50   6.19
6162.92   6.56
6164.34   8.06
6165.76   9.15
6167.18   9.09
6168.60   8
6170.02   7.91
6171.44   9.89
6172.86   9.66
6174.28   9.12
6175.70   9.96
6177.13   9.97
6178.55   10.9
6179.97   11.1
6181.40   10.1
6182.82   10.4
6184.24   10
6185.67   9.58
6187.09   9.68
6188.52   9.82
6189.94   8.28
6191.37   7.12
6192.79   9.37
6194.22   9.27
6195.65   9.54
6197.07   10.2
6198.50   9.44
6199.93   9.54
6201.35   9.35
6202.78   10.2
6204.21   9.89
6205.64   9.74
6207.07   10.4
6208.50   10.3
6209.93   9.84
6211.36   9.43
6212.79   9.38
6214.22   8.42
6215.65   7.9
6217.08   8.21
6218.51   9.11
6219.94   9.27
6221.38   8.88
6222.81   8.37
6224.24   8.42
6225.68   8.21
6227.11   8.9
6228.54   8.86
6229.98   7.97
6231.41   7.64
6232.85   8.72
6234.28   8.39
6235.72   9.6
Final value 3.68 angstroms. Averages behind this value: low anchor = 11.8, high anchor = 9.75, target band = 9.87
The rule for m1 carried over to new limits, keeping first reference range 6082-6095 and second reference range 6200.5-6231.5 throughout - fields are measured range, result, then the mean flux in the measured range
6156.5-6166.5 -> 1.74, 8.46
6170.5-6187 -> -0.27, 10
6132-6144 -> -1.06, 11.7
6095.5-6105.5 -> 0.37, 11.1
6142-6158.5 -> -1.60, 11.5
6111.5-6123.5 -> 0.30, 10.9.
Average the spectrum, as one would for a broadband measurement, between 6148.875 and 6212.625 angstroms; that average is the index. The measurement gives 9.63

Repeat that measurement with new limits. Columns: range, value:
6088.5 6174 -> 10.9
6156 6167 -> 8.61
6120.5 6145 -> 11.2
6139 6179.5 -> 10.2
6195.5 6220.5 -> 9.46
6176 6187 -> 10.2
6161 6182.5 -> 9.1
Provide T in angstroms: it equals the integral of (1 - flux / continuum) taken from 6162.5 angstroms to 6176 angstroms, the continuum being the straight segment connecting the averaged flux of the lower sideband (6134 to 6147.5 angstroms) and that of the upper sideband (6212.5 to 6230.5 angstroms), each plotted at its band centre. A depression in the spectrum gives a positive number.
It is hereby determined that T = 2.34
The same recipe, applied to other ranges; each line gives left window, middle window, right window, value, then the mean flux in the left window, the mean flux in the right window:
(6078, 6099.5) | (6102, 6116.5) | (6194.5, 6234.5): -0.21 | 11.9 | 9.1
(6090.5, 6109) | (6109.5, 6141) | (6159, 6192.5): -1.87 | 11.6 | 9.1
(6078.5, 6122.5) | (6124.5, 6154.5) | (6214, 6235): -3.19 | 11.5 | 8.49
